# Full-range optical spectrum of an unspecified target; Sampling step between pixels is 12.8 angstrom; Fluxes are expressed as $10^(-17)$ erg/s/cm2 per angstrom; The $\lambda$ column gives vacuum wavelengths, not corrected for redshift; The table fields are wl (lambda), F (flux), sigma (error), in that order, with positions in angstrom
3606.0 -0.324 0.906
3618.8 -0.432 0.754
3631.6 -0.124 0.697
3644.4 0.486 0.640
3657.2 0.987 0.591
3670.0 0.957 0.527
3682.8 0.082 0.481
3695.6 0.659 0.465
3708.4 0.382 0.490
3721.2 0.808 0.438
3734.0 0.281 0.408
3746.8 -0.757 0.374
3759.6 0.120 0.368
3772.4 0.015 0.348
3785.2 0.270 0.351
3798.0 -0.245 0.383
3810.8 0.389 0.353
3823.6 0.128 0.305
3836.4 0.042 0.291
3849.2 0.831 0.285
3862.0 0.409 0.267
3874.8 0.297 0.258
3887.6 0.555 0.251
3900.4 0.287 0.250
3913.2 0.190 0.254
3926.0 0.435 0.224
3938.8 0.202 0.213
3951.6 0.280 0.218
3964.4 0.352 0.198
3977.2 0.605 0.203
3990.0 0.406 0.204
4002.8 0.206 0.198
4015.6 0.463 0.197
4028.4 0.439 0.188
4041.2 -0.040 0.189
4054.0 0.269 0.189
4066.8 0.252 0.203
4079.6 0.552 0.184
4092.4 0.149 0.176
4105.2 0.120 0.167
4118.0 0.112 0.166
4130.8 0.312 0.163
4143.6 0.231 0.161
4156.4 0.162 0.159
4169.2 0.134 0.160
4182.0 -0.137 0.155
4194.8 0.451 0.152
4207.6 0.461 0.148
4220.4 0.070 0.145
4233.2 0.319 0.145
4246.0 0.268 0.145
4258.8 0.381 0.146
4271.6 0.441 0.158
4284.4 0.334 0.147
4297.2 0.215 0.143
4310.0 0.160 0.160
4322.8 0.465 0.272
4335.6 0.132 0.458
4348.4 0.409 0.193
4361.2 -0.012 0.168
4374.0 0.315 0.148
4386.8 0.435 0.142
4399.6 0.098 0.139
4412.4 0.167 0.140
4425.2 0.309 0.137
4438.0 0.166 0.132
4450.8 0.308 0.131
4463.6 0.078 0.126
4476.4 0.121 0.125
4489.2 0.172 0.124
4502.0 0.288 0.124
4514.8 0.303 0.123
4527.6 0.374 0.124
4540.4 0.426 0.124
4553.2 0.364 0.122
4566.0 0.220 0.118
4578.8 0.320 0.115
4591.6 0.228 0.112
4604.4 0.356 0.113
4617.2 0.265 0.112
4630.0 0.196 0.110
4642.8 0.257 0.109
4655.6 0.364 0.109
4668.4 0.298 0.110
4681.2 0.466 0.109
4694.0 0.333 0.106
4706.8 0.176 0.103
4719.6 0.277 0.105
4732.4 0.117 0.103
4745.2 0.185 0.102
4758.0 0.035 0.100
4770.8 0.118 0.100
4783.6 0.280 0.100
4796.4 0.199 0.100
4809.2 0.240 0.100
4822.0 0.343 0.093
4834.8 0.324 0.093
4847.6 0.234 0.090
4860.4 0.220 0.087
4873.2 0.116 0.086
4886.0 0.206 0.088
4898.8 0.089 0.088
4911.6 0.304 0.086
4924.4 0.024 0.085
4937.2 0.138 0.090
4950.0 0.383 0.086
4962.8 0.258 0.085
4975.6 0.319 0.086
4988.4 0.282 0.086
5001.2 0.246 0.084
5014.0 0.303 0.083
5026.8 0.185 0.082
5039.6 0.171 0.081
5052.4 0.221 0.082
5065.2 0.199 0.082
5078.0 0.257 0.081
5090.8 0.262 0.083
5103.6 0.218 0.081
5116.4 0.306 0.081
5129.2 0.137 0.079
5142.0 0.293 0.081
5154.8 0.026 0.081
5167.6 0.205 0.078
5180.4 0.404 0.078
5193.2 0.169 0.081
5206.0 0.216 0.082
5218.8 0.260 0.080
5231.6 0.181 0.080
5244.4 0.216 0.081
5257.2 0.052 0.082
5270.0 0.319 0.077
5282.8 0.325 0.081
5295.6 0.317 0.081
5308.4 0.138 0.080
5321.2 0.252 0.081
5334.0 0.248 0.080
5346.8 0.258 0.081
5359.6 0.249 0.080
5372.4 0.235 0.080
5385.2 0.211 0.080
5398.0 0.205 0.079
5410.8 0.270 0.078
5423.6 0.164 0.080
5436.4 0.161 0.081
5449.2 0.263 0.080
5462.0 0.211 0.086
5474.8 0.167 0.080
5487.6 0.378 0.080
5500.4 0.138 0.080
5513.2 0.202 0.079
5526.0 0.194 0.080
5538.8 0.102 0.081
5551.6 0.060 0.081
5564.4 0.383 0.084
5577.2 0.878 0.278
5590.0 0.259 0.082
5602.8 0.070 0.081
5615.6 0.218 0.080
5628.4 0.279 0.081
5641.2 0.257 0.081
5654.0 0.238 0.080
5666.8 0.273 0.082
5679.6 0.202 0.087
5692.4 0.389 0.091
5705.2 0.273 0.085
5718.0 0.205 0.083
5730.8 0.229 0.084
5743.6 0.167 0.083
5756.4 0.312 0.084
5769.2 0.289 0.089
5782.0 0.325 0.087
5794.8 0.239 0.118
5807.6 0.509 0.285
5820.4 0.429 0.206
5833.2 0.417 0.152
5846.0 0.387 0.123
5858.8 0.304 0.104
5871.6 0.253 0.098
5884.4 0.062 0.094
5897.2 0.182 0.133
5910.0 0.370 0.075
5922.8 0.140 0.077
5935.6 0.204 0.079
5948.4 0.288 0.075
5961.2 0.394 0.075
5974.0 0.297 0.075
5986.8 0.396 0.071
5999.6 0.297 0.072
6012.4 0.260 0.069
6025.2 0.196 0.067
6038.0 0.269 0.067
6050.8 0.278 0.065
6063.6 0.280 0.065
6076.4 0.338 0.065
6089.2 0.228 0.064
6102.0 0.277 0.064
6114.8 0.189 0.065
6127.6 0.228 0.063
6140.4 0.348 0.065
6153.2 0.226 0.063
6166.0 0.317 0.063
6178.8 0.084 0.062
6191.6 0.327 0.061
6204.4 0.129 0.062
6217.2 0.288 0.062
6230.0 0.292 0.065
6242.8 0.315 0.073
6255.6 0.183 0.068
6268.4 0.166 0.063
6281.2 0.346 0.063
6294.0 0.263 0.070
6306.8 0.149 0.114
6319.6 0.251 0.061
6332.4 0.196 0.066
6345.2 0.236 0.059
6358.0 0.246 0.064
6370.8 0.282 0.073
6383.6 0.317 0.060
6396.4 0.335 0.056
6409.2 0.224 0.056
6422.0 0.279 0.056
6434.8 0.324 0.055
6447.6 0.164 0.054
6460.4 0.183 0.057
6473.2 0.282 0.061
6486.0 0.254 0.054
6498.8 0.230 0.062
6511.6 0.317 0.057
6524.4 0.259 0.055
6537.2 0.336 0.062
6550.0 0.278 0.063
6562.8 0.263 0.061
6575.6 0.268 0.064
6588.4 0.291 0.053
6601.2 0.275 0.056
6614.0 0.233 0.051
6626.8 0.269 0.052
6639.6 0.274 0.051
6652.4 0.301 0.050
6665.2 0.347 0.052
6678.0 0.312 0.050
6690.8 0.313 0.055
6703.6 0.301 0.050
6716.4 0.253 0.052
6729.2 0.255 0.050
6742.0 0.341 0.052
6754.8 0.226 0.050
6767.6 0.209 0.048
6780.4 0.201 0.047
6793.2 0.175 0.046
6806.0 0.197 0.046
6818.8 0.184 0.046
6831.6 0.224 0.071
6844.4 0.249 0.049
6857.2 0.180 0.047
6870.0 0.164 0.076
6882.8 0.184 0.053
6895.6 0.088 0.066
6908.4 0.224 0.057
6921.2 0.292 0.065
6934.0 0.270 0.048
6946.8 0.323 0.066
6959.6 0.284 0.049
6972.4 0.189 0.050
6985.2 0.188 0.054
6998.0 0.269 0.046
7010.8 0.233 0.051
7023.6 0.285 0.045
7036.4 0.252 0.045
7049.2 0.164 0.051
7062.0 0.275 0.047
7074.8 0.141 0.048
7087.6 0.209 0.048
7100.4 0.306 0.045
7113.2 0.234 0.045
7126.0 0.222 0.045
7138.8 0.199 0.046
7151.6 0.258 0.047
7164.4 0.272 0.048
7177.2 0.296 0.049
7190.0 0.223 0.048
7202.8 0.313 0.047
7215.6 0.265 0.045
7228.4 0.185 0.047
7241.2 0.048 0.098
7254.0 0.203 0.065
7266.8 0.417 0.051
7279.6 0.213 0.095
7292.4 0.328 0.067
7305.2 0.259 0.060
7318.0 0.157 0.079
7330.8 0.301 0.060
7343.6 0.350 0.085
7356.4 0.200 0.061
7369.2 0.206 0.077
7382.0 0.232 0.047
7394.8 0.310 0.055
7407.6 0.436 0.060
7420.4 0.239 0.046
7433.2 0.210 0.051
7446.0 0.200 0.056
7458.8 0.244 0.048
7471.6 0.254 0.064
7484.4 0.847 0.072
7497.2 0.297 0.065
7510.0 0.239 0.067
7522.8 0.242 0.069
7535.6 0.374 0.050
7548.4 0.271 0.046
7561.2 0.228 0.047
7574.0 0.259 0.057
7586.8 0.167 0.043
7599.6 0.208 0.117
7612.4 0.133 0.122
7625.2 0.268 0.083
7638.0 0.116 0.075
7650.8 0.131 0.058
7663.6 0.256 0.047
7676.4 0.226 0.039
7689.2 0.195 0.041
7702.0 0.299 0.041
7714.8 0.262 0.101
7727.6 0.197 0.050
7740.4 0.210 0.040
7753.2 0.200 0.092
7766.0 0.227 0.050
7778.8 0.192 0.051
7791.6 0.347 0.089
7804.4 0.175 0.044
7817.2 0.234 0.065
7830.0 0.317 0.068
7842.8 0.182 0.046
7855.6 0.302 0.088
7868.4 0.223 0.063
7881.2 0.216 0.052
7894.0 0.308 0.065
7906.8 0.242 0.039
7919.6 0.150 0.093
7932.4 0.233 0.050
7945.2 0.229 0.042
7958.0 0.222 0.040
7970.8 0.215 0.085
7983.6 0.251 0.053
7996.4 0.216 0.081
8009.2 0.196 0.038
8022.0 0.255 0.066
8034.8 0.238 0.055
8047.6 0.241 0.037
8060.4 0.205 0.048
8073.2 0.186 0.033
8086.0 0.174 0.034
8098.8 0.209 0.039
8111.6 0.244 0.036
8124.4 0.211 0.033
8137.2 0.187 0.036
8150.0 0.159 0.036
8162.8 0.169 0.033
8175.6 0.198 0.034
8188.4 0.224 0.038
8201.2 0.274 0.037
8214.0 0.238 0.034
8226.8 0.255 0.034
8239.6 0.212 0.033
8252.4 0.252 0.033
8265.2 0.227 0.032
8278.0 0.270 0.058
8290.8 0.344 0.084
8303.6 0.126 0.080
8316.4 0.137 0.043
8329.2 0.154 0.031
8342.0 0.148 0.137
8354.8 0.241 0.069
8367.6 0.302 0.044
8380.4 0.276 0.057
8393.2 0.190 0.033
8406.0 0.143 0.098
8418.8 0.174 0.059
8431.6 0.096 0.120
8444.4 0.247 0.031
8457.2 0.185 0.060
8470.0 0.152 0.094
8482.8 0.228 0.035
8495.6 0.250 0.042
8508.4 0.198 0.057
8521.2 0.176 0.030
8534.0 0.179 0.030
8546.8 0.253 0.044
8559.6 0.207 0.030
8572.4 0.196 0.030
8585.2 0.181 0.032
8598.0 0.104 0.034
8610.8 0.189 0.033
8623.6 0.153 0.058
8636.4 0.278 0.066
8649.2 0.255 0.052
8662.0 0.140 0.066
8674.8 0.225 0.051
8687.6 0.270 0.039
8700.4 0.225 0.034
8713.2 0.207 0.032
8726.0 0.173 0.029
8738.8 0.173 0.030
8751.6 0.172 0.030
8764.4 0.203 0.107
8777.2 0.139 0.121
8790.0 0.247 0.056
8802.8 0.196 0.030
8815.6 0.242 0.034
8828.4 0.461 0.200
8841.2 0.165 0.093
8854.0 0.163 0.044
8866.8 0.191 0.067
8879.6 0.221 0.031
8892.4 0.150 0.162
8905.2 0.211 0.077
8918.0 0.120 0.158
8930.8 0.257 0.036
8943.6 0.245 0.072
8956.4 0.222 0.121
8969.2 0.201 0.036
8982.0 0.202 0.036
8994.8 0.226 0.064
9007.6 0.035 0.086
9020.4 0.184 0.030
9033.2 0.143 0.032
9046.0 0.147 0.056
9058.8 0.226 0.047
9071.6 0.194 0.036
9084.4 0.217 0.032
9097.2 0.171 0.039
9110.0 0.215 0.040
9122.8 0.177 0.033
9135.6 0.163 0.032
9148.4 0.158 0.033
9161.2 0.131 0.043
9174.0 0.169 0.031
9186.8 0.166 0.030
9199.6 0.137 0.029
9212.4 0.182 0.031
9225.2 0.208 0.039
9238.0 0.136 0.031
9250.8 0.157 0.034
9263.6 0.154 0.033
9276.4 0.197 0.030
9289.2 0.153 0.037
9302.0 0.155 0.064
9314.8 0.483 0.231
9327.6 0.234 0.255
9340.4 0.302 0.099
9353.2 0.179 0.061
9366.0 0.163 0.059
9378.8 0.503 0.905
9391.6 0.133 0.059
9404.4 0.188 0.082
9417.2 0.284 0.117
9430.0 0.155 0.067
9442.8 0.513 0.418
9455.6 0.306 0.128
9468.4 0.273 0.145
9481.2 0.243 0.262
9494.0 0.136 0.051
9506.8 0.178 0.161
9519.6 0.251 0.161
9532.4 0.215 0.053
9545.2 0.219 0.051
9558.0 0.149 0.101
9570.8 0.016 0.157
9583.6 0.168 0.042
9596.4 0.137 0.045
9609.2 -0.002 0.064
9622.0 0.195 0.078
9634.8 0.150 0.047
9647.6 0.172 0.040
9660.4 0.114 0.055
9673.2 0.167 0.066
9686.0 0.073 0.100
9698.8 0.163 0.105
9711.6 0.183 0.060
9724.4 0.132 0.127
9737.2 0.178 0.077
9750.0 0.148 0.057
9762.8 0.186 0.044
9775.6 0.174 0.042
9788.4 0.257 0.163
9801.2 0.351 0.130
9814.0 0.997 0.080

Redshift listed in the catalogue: 0.494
